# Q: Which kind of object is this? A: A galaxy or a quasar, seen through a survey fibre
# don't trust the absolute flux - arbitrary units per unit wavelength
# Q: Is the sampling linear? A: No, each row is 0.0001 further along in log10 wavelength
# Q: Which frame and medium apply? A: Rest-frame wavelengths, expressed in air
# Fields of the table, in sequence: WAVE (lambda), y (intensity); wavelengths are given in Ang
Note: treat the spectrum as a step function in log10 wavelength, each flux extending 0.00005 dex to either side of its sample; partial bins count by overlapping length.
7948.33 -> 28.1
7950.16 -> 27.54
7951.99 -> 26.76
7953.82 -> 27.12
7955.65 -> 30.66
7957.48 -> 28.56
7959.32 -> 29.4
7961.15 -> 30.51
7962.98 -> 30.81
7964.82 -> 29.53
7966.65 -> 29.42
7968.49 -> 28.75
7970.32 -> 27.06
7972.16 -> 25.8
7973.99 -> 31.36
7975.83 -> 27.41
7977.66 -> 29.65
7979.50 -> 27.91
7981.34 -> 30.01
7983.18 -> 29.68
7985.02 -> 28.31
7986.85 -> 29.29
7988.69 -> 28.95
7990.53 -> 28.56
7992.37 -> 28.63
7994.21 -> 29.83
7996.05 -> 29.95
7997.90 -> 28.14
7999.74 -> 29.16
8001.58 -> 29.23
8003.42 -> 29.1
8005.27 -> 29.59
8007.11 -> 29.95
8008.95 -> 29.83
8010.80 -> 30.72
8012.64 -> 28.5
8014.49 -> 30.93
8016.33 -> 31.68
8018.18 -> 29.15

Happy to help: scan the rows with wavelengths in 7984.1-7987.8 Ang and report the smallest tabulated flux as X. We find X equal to 28.31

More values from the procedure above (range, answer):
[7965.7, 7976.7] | 25.8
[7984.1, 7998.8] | 28.14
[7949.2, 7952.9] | 26.76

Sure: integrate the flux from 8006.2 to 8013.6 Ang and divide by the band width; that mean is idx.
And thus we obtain 29.7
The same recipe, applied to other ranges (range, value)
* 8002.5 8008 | 29.5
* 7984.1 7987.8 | 28.9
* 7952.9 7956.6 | 28.9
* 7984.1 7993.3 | 28.8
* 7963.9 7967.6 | 29.4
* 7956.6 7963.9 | 29.8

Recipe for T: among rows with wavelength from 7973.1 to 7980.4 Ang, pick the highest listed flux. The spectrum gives 31.36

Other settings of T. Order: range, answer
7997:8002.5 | 29.23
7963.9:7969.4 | 29.53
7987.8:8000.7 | 29.95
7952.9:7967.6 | 30.81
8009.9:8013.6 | 30.72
